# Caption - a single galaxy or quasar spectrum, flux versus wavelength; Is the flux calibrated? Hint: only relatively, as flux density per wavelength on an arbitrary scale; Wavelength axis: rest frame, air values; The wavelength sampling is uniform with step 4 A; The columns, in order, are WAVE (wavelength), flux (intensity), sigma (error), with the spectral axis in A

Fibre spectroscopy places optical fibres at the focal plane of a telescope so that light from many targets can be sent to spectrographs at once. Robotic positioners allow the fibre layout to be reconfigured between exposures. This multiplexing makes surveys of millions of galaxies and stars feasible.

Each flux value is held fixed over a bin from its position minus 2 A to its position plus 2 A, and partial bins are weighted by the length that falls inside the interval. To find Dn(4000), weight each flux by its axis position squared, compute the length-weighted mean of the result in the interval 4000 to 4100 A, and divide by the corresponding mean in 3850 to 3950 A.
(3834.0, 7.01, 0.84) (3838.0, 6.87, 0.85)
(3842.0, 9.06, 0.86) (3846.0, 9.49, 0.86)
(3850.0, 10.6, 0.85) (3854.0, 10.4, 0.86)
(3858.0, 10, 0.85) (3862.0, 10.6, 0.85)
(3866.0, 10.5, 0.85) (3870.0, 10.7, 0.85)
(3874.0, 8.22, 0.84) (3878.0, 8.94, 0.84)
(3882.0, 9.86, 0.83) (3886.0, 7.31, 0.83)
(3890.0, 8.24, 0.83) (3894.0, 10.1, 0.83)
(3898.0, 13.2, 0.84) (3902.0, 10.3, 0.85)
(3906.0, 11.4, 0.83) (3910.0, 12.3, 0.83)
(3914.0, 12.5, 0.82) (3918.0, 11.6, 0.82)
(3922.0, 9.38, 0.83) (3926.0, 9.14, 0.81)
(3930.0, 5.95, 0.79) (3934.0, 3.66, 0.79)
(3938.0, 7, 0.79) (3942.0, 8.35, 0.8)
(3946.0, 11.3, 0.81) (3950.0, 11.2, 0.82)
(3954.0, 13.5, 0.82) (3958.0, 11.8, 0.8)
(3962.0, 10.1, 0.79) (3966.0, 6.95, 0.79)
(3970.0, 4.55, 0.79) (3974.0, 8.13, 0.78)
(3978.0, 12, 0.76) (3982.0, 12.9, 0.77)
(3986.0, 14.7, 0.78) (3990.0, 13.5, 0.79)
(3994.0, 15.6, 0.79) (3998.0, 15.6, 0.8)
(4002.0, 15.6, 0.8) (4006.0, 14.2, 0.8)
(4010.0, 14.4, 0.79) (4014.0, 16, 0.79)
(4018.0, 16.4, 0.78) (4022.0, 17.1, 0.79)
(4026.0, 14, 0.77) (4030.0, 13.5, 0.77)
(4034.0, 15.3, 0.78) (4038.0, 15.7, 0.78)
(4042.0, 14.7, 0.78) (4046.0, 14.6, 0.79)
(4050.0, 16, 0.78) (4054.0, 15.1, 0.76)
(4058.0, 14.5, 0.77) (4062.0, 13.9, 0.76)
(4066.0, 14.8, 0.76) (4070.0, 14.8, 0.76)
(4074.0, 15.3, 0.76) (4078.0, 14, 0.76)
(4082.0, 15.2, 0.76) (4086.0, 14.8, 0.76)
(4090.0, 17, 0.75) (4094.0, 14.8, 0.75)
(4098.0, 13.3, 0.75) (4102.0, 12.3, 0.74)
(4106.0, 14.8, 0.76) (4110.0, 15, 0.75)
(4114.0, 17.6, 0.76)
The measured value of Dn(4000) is 1.67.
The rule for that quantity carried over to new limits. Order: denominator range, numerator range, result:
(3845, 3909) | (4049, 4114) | 1.63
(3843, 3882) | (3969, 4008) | 1.39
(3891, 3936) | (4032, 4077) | 1.62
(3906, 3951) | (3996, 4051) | 1.71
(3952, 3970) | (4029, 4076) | 1.57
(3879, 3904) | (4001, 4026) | 1.68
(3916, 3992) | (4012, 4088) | 1.61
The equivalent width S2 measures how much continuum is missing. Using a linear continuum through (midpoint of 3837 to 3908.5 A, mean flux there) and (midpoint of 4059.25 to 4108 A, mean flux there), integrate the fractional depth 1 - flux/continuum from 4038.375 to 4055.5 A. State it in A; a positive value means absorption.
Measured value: -1.75 A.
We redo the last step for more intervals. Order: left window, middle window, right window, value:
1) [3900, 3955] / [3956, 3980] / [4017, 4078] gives 5.4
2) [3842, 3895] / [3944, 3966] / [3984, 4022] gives 3.4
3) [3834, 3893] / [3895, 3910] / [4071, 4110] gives -2.1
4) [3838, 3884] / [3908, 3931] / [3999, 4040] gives 2.7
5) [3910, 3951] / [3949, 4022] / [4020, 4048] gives -2.6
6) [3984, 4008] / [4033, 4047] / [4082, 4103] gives -0.3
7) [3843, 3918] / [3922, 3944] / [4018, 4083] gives 8.7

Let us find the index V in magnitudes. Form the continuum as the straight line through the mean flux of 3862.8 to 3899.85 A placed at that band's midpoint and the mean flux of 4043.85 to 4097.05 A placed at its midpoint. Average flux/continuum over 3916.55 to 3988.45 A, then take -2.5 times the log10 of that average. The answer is 0.22 mag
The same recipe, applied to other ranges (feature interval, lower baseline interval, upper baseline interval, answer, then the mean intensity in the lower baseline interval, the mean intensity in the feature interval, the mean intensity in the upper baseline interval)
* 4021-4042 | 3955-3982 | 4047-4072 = -0.14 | 9.39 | 15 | 14.8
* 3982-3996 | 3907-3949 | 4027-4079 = -0.20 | 9.22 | 14.4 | 14.8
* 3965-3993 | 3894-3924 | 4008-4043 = 0.28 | 11.4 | 10.7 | 15.2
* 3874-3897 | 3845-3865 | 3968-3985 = 0.13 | 10.3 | 9.02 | 9.71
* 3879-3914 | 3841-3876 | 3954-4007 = 0.02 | 9.98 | 10.4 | 12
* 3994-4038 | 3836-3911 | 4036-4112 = -0.15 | 9.87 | 15.2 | 14.8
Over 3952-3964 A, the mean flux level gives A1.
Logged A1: 11.8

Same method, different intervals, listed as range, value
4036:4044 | 15.2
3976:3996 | 13.7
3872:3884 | 9.01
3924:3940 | 6.44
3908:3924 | 11.4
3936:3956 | 10.3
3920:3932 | 8.16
